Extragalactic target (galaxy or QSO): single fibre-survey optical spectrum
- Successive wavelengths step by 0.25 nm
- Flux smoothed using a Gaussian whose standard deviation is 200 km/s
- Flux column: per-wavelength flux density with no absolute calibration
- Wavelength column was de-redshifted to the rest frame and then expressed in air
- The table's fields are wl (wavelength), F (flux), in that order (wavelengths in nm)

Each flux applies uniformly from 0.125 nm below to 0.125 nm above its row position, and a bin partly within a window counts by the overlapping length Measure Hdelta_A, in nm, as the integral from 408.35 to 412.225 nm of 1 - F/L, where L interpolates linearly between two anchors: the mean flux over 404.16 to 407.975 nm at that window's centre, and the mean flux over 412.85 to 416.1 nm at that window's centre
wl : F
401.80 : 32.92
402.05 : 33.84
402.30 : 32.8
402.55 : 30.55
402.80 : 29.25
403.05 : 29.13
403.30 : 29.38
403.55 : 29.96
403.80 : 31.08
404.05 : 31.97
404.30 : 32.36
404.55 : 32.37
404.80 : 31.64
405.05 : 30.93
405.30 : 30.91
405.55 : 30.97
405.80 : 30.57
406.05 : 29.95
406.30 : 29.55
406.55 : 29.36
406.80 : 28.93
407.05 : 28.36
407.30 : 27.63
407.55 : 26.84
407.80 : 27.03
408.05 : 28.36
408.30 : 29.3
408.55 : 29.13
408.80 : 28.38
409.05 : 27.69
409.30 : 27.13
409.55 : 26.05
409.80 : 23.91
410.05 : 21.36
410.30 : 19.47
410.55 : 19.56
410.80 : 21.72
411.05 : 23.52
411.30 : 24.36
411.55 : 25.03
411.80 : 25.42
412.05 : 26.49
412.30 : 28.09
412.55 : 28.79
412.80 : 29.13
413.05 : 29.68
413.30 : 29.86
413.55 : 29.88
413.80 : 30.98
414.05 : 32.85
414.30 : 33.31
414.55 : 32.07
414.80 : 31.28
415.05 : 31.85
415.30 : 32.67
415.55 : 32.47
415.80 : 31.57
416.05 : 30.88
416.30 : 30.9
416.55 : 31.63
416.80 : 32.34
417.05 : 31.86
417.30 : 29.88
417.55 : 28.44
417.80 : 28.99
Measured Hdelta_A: 0.74 nm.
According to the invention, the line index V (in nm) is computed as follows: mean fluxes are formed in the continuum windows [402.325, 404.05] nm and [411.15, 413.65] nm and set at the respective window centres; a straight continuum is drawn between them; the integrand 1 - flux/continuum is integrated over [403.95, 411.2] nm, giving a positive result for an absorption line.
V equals 0.324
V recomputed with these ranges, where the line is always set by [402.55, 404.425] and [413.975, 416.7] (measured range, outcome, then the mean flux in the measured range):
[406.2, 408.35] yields 0.18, 28.3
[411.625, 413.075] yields 0.18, 27.7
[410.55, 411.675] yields 0.29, 23.2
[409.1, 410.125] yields 0.20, 25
